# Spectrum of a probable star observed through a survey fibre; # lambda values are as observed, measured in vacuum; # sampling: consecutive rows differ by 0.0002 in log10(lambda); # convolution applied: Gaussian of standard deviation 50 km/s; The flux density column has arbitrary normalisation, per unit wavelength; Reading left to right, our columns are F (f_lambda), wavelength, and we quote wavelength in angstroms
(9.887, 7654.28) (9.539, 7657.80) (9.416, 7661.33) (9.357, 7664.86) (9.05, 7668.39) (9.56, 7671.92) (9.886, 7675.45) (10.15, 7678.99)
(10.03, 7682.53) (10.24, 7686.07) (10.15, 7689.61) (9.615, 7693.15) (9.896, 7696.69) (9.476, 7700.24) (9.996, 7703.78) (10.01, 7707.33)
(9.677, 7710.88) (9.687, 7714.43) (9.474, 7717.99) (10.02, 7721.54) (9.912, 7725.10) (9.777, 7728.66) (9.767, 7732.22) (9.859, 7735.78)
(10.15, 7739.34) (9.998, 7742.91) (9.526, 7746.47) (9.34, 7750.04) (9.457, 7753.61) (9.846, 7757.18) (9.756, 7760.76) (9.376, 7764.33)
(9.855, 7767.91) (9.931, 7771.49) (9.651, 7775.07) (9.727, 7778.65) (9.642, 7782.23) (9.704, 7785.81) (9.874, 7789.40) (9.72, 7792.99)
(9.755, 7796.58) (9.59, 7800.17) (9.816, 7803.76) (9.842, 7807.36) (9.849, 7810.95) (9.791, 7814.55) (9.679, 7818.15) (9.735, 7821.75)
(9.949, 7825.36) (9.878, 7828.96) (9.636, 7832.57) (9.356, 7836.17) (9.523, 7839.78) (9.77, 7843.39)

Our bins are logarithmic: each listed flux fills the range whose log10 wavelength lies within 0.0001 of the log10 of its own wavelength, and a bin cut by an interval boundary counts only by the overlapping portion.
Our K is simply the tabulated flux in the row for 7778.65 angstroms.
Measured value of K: 9.727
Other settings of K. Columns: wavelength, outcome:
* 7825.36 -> 9.949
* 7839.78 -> 9.523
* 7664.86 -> 9.357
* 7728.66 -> 9.777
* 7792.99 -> 9.72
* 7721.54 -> 10.02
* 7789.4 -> 9.874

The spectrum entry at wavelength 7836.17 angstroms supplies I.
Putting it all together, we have 9.356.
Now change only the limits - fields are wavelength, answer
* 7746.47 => 9.526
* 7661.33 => 9.416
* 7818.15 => 9.679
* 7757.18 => 9.846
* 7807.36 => 9.842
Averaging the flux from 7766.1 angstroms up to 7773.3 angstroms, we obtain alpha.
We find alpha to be 9.88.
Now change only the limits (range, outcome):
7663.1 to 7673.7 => 9.33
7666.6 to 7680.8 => 9.66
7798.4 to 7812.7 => 9.78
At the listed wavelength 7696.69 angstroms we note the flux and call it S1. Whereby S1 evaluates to 9.896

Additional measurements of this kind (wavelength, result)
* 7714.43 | 9.687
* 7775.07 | 9.651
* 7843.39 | 9.77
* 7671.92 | 9.56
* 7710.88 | 9.677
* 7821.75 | 9.735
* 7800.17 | 9.59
